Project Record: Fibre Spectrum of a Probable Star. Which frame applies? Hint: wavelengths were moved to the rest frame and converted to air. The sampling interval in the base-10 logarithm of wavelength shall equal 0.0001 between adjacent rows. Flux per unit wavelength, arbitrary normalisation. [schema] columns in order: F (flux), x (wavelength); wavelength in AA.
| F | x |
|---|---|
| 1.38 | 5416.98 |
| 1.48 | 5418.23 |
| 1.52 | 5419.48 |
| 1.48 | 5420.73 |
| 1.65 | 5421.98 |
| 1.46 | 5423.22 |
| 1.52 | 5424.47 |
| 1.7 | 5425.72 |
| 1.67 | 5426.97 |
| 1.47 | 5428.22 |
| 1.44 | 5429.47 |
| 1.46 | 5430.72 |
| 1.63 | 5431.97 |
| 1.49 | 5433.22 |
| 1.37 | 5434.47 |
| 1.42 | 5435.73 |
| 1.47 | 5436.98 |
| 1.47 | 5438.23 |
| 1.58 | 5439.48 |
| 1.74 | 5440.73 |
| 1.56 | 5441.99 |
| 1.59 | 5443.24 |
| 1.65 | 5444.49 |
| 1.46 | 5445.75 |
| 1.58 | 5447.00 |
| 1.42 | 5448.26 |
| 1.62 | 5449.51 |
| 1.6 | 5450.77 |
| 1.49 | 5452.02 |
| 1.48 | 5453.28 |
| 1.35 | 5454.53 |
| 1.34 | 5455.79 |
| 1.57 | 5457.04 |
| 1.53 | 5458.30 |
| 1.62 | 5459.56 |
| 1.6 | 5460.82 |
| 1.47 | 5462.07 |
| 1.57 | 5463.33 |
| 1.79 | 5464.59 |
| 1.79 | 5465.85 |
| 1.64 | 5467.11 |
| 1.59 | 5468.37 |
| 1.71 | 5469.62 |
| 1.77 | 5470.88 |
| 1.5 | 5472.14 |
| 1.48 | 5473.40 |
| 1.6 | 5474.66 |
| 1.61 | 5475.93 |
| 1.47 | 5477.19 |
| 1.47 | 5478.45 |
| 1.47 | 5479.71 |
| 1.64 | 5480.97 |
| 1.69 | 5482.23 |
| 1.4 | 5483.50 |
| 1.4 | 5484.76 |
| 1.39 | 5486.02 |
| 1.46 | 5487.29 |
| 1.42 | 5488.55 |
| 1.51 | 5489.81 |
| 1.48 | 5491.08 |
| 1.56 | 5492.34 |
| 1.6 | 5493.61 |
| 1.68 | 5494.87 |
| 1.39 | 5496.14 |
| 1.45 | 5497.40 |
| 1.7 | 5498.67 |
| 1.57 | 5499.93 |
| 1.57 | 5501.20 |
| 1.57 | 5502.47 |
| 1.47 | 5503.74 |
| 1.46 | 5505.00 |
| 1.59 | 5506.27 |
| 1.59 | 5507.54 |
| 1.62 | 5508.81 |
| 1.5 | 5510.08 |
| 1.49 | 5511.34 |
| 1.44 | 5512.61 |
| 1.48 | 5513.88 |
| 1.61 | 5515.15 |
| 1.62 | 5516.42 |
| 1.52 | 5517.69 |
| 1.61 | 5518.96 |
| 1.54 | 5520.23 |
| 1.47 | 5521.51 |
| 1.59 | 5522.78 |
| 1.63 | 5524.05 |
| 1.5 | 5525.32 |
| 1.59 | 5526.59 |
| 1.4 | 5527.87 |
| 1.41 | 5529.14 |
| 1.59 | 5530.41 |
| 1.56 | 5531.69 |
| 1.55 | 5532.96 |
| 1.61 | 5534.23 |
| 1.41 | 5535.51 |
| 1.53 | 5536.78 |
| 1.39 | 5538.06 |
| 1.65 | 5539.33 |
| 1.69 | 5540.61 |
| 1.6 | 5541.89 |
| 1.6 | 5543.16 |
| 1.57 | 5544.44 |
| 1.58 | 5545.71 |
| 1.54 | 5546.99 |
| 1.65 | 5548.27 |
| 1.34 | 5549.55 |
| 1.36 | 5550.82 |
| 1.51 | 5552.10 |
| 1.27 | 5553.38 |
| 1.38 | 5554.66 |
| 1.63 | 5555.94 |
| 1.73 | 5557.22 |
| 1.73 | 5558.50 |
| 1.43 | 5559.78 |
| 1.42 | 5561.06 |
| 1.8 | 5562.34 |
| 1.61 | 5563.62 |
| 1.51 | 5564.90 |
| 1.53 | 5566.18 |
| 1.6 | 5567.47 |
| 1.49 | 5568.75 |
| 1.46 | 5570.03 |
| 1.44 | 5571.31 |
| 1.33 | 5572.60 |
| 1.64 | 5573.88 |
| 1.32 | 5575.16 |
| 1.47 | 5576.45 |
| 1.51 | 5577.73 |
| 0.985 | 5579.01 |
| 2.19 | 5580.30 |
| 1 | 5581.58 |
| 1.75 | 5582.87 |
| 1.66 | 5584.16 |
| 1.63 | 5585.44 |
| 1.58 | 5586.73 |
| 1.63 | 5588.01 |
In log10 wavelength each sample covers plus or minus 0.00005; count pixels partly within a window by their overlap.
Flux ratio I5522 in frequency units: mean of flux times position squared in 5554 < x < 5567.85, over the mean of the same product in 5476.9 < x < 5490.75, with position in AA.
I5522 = 1.1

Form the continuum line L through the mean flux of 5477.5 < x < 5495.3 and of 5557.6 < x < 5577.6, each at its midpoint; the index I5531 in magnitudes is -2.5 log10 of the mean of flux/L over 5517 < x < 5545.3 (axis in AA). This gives -0.021 mag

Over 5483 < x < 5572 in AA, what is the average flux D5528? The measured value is 1.53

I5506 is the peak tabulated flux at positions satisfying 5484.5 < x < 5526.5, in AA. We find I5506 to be 1.7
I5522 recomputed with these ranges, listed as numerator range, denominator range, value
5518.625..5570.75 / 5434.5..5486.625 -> 1.02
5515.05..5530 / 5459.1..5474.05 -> 0.96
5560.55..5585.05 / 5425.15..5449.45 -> 1.03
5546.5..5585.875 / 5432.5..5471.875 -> 1.01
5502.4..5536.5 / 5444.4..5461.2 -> 1.04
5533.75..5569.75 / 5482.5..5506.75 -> 1.04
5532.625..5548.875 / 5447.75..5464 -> 1.07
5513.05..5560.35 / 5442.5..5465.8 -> 1.02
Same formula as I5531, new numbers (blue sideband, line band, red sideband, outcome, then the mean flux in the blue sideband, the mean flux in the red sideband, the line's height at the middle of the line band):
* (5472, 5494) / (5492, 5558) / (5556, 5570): 0.005 mag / 1.51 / 1.58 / 1.55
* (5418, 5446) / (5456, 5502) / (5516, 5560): -0.015 mag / 1.54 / 1.54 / 1.54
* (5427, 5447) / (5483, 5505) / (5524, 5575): 0.015 mag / 1.53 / 1.53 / 1.53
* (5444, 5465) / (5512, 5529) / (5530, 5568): 0.005 mag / 1.53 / 1.54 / 1.54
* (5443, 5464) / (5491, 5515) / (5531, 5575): -0.009 mag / 1.53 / 1.53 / 1.53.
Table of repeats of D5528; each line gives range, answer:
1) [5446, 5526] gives 1.54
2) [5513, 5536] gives 1.54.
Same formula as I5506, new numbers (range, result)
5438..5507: 1.79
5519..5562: 1.73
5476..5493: 1.69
